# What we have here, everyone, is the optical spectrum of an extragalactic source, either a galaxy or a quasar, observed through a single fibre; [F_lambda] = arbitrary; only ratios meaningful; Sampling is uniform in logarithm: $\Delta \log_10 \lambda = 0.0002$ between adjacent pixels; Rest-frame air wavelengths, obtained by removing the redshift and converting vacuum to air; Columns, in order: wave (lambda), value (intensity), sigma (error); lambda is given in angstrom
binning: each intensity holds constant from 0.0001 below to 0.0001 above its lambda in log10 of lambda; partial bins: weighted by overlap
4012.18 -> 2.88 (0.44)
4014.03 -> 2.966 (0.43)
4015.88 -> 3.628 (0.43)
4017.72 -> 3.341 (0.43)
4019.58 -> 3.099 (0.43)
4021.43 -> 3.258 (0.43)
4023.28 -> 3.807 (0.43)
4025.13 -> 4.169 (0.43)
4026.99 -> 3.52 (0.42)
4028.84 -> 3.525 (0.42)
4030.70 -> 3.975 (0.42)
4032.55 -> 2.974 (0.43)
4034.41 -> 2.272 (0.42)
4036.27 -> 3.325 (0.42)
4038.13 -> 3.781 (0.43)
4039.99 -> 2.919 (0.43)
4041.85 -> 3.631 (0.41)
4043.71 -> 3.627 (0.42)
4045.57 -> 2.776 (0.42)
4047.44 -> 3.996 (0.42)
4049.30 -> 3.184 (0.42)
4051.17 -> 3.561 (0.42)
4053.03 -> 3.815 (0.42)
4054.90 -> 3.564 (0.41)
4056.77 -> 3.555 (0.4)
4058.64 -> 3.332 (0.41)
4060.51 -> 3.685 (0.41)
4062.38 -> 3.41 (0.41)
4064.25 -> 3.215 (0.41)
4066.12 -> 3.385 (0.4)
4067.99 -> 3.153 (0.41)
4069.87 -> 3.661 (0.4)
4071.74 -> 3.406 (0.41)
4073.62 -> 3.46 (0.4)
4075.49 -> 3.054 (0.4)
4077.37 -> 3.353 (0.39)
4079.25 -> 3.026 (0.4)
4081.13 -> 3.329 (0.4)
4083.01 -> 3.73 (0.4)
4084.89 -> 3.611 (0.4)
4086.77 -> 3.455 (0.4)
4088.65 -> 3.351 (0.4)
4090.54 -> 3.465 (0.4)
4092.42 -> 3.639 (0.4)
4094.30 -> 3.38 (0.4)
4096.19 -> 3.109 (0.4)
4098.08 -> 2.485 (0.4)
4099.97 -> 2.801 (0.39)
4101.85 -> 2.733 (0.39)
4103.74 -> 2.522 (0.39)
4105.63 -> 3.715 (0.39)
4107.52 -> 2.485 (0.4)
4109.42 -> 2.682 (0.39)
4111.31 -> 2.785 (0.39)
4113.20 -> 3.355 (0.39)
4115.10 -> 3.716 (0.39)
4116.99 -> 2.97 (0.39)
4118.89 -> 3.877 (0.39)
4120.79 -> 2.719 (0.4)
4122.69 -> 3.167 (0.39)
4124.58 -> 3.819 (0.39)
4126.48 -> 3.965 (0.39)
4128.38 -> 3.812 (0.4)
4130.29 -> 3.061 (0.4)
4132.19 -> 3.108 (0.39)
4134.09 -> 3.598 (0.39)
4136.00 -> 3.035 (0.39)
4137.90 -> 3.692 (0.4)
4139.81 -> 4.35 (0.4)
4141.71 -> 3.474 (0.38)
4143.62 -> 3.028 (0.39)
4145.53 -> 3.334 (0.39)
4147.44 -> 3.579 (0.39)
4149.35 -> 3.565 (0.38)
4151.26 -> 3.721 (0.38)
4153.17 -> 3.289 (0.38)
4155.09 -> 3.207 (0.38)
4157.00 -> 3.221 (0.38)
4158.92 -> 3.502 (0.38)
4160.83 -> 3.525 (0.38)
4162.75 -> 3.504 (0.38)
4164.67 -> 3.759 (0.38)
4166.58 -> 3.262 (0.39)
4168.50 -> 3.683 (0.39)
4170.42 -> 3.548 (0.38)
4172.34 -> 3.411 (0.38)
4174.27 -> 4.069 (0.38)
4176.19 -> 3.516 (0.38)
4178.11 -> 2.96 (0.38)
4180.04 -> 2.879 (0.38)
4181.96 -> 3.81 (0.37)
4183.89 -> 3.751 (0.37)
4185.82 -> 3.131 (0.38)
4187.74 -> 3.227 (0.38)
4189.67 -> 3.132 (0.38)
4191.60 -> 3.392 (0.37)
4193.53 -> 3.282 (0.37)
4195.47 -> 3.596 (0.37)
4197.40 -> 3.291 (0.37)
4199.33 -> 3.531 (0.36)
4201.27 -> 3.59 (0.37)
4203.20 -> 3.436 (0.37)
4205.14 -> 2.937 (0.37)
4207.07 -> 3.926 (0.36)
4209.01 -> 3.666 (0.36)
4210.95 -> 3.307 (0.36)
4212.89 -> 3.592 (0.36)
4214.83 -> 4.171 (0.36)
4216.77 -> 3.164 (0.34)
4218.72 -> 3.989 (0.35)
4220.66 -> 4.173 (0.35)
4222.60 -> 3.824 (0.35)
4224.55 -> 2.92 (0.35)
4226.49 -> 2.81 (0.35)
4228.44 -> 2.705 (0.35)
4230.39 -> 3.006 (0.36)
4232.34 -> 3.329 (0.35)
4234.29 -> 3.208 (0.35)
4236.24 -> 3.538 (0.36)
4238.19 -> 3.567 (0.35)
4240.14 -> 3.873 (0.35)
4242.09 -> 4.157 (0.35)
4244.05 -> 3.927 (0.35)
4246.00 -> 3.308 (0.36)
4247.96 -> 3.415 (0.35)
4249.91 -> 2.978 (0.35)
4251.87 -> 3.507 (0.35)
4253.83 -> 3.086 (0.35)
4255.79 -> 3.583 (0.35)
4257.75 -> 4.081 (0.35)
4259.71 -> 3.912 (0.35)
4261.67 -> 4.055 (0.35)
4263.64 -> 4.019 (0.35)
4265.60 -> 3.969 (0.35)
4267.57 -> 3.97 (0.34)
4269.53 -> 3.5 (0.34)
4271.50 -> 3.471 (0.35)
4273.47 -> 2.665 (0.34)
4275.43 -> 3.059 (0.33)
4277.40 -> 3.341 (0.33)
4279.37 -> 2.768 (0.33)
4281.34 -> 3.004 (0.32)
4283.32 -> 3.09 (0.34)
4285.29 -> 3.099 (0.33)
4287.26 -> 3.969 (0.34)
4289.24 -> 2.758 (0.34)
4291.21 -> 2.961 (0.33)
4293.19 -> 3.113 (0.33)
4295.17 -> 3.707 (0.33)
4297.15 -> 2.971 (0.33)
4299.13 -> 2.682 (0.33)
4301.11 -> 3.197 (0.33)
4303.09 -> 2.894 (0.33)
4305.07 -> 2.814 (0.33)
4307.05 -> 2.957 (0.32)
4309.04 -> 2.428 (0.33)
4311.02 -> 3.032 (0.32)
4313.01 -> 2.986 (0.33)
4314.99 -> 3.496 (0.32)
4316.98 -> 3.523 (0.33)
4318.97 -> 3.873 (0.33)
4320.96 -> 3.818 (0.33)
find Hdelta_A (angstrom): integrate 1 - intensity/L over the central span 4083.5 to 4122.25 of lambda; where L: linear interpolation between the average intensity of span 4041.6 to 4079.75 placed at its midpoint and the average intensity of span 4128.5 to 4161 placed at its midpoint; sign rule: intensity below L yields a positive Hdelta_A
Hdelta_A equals 3.2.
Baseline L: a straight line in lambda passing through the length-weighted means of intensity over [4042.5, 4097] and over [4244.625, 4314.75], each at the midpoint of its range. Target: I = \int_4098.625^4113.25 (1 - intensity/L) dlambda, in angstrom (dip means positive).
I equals 2.38 angstrom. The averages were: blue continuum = 3.43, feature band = 2.85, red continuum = 3.27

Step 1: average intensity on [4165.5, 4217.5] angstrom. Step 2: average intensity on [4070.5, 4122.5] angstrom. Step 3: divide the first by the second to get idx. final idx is 1.08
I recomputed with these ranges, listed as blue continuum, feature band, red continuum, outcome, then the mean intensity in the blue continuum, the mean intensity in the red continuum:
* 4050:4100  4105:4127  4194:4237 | 0.94 angstrom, 3.38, 3.44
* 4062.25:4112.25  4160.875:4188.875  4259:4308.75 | -2.08 angstrom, 3.2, 3.26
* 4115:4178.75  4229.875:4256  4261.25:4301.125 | -0.96 angstrom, 3.47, 3.29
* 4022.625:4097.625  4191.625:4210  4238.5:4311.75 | -0.57 angstrom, 3.42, 3.33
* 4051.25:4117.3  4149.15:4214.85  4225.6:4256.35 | -2.38 angstrom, 3.27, 3.37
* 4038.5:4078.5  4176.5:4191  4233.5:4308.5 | 0.45 angstrom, 3.42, 3.37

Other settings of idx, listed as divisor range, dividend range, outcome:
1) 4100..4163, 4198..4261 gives 1.05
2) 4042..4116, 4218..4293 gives 1.04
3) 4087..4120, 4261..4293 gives 1.07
